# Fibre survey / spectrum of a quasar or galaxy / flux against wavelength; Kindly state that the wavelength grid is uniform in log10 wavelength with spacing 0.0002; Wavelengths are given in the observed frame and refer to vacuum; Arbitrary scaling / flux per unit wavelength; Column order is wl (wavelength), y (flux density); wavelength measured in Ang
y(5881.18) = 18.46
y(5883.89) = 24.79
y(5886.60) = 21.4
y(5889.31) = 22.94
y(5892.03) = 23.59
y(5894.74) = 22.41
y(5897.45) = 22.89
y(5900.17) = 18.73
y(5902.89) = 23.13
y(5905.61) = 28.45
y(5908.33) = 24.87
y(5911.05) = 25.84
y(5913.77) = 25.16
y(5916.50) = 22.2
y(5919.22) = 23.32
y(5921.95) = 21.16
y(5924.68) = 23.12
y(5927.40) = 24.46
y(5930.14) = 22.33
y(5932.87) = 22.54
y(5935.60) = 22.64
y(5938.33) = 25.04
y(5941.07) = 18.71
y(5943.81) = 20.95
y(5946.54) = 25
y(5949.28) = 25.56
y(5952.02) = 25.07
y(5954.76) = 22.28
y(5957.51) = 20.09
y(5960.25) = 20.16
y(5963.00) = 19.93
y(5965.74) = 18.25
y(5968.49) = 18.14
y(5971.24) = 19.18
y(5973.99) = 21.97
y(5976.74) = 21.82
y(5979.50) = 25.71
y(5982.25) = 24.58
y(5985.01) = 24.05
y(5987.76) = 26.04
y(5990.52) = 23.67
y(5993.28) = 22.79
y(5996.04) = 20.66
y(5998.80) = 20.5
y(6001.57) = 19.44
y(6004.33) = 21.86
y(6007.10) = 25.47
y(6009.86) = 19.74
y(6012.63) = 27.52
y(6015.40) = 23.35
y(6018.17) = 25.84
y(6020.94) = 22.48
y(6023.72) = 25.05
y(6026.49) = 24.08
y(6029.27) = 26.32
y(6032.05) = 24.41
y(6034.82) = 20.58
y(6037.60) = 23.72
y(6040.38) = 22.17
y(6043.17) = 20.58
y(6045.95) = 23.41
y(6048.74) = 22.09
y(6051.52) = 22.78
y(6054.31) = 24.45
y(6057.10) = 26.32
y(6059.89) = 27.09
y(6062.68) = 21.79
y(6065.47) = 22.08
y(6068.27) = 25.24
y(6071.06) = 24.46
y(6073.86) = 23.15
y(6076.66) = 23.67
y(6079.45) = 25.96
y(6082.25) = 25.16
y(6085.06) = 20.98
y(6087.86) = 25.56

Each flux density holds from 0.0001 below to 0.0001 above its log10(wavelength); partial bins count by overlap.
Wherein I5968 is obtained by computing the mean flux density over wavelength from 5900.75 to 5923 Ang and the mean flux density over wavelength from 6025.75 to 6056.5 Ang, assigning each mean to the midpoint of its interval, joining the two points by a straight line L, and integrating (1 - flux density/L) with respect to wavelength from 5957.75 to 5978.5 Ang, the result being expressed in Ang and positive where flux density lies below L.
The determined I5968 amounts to 3.2 Ang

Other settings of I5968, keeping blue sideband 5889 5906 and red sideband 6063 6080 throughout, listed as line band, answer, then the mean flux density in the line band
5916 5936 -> 0.2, 22.8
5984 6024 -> 0.5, 23.2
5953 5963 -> 1.0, 20.9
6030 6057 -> 0.9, 23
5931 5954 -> 0.0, 23.2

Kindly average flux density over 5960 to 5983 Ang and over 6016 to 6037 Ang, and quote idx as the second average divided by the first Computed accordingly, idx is 1.14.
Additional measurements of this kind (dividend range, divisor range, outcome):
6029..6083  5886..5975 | 1.05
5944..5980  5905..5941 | 0.92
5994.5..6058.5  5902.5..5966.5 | 1.01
